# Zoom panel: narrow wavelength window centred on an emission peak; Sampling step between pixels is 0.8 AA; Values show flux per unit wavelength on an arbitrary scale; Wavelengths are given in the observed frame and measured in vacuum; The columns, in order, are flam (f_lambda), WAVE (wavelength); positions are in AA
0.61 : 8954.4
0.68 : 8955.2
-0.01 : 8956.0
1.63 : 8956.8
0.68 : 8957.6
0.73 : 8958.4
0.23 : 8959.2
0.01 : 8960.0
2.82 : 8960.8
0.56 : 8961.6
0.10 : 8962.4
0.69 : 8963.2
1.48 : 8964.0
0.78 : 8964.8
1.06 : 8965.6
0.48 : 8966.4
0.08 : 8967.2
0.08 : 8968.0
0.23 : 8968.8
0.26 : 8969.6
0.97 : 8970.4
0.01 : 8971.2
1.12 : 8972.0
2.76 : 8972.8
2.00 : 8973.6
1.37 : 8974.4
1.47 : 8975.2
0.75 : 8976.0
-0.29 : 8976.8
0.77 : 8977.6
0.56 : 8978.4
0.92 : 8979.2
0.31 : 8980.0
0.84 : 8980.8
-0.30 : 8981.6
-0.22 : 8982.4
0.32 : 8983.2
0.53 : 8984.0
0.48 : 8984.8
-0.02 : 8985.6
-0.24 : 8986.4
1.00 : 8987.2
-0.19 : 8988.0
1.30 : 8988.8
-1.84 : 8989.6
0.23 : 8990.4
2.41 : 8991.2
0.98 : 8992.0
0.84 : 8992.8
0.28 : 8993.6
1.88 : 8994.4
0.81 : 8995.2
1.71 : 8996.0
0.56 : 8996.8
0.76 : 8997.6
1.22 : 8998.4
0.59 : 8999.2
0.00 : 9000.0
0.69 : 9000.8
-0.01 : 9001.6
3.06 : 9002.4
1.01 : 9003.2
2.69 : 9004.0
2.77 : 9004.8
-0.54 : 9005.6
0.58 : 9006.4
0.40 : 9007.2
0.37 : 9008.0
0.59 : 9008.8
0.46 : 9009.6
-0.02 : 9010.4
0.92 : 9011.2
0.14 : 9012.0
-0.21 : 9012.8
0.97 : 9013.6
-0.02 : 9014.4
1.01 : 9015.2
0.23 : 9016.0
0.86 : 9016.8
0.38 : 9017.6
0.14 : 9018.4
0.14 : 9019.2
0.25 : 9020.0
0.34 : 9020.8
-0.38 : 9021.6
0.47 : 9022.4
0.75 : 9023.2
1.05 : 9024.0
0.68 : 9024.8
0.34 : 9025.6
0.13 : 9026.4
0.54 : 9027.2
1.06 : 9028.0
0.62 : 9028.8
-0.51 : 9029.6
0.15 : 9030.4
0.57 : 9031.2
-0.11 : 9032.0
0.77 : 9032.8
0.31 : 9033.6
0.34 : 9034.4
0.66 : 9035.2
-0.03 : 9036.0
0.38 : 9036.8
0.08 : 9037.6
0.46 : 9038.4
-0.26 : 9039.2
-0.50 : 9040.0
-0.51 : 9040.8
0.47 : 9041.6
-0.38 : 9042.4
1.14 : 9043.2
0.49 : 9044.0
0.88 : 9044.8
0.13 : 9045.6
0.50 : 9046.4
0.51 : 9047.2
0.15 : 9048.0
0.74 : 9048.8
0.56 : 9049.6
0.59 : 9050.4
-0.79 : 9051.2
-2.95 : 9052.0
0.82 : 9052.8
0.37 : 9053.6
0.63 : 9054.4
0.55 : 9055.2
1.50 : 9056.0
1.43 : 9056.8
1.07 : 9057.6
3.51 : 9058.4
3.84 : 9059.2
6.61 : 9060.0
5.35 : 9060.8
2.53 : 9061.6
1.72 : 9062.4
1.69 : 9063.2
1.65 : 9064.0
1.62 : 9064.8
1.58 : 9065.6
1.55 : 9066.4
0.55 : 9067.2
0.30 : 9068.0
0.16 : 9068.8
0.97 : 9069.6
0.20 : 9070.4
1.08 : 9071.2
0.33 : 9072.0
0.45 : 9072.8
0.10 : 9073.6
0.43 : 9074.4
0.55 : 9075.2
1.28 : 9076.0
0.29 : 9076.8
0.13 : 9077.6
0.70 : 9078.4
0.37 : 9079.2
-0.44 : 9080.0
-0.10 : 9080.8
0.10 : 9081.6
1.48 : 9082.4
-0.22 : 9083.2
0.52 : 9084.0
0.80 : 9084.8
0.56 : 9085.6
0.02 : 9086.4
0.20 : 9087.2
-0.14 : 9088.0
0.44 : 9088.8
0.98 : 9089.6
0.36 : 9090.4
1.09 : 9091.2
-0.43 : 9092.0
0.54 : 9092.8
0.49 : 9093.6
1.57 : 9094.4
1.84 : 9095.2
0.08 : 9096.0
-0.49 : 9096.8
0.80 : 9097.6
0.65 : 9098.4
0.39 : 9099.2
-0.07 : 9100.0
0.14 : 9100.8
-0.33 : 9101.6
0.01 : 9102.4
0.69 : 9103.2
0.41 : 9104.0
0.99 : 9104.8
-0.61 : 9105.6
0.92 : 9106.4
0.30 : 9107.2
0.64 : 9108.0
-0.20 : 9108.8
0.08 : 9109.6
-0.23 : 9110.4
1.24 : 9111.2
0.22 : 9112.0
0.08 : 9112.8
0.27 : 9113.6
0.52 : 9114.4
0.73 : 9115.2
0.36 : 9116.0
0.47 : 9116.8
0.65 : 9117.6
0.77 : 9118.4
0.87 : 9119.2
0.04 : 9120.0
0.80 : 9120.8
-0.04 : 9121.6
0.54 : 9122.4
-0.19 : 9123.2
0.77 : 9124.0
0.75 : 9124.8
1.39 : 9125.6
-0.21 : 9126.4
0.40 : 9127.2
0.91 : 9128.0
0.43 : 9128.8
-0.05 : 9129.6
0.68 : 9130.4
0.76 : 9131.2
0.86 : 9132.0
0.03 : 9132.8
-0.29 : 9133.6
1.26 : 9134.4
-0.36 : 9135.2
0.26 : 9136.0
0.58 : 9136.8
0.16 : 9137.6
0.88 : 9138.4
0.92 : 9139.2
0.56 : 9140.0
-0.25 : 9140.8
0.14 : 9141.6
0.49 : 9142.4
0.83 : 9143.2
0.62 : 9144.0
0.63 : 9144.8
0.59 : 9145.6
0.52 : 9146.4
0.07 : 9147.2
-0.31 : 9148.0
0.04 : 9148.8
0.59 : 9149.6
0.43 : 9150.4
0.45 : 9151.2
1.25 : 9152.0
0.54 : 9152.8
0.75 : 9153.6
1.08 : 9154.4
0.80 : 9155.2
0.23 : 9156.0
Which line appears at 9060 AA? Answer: [O III] 5007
